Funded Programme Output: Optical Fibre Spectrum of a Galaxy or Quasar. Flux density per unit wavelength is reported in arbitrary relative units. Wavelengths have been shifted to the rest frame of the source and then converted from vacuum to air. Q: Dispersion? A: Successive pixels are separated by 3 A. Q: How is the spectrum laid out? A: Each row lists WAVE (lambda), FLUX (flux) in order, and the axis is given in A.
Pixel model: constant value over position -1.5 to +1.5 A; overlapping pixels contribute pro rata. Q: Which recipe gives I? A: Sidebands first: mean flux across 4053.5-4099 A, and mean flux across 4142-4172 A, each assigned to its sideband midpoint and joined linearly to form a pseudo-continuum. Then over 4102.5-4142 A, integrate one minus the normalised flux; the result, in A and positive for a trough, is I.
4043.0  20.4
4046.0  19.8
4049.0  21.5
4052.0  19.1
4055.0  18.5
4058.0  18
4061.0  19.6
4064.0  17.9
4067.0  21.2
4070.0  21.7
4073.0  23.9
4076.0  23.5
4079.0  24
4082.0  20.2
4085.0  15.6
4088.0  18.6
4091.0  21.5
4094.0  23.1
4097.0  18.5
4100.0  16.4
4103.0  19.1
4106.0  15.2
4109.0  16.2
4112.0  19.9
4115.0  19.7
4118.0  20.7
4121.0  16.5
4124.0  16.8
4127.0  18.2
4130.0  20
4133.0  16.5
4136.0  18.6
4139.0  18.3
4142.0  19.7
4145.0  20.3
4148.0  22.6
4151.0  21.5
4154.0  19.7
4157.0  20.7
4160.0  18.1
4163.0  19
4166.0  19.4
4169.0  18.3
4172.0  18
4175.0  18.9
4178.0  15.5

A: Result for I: 3.7 A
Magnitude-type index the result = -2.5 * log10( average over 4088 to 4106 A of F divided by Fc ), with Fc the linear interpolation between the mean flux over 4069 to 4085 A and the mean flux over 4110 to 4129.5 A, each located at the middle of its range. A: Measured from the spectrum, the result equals 0.067 mag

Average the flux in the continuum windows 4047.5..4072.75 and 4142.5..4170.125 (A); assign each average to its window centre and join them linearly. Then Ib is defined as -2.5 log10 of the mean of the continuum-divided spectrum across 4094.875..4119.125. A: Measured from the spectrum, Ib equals 0.09 mag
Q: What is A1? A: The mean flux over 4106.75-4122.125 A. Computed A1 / 18.5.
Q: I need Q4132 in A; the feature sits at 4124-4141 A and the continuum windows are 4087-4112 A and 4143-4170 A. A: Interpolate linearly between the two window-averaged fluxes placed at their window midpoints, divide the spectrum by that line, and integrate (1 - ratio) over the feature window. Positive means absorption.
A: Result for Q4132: 1.05 A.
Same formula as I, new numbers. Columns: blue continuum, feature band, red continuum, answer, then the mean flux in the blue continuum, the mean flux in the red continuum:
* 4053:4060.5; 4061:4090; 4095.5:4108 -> -4.37 A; 18.5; 17.3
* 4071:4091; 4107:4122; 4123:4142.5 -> 0.53 A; 21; 18.3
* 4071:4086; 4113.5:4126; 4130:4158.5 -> 1.26 A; 21.6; 19.8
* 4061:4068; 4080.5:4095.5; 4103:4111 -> -1.65 A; 19.4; 16.6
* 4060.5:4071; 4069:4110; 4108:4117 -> -0.76 A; 20.1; 18.8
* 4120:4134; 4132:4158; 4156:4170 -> -2.01 A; 17.7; 19.1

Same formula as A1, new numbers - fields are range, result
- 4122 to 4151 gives 19.1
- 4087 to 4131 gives 18.7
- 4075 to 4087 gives 20.6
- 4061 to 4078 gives 21.5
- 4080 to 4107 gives 18.9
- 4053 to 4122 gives 19.6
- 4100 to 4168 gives 18.9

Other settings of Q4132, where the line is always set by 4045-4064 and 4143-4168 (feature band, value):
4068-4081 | -2.4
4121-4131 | 1.0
